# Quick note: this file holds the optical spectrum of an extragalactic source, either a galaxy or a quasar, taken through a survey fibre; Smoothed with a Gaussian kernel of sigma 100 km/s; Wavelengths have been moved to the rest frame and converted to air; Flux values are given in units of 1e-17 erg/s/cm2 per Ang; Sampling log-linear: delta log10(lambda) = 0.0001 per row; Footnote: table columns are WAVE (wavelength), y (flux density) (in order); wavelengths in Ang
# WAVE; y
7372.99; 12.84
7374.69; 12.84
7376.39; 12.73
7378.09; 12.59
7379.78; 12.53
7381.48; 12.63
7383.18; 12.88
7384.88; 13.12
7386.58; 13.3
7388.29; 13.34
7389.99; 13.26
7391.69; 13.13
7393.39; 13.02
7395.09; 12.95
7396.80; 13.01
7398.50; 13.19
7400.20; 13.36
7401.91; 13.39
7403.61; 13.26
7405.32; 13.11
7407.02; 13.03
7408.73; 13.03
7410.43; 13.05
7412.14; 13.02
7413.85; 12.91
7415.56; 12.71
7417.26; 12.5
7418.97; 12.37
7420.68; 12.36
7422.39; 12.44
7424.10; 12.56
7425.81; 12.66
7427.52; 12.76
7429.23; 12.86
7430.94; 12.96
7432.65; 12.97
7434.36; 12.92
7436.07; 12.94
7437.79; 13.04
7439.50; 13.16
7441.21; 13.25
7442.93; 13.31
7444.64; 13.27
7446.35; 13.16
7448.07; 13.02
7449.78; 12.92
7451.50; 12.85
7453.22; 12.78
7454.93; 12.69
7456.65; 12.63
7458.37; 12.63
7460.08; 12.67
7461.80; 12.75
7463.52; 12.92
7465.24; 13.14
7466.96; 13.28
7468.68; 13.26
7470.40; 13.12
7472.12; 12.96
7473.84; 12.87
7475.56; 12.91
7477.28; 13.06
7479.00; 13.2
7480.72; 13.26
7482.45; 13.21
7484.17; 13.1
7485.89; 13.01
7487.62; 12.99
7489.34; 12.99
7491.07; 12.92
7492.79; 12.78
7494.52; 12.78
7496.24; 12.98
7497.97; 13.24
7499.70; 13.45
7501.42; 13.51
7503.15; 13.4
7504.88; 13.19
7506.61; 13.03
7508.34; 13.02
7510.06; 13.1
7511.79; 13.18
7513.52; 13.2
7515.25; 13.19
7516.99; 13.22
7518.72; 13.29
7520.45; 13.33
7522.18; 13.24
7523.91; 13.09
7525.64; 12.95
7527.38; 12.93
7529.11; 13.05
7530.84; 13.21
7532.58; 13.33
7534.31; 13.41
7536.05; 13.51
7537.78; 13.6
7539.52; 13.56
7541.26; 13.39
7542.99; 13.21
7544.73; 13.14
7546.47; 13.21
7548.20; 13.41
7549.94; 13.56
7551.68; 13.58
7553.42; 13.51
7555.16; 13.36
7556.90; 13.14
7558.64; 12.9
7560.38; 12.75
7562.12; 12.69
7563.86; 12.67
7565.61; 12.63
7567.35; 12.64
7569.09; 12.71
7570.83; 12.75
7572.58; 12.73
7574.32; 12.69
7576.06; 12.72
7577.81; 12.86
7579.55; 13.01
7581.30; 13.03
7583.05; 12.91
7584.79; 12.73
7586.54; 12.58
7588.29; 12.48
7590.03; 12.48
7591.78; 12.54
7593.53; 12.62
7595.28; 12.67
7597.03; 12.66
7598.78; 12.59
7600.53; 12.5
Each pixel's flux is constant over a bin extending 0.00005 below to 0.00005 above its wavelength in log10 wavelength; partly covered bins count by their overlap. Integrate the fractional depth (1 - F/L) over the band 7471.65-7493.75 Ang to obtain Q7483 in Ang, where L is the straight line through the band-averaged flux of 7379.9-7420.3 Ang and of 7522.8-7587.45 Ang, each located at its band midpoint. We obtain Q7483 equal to 0.0 Ang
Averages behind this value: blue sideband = 13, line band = 13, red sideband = 13.1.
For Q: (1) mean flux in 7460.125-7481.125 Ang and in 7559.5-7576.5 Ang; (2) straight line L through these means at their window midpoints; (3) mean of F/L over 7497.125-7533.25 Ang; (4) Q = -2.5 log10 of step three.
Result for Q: -0.03 mag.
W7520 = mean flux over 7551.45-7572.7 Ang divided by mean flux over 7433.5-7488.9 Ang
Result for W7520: 0.99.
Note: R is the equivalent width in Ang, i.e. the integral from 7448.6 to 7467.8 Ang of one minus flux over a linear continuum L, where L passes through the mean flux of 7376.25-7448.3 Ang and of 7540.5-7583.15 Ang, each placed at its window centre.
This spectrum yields 0.19 Ang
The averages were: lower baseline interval 13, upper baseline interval 13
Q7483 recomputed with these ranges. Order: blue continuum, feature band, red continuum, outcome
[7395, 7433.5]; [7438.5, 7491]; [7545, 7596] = -0.5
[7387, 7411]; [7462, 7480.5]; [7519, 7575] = 0.1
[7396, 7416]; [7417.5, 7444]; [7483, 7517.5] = 0.5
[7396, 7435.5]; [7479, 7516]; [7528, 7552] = 0.2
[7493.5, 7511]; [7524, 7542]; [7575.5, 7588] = -0.4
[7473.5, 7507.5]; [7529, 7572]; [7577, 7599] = -1.0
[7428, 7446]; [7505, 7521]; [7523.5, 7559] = 0.1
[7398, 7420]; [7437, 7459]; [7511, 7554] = 0.2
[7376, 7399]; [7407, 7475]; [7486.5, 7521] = 0.8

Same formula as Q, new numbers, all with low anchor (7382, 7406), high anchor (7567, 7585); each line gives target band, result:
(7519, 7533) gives -0.02 mag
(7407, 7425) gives 0.03 mag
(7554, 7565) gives -0.01 mag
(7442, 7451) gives -0.01 mag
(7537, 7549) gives -0.04 mag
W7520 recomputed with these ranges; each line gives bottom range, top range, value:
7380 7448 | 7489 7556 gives 1.02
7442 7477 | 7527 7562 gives 1.02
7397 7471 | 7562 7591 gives 0.98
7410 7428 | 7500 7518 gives 1.04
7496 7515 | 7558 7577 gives 0.96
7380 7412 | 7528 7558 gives 1.02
